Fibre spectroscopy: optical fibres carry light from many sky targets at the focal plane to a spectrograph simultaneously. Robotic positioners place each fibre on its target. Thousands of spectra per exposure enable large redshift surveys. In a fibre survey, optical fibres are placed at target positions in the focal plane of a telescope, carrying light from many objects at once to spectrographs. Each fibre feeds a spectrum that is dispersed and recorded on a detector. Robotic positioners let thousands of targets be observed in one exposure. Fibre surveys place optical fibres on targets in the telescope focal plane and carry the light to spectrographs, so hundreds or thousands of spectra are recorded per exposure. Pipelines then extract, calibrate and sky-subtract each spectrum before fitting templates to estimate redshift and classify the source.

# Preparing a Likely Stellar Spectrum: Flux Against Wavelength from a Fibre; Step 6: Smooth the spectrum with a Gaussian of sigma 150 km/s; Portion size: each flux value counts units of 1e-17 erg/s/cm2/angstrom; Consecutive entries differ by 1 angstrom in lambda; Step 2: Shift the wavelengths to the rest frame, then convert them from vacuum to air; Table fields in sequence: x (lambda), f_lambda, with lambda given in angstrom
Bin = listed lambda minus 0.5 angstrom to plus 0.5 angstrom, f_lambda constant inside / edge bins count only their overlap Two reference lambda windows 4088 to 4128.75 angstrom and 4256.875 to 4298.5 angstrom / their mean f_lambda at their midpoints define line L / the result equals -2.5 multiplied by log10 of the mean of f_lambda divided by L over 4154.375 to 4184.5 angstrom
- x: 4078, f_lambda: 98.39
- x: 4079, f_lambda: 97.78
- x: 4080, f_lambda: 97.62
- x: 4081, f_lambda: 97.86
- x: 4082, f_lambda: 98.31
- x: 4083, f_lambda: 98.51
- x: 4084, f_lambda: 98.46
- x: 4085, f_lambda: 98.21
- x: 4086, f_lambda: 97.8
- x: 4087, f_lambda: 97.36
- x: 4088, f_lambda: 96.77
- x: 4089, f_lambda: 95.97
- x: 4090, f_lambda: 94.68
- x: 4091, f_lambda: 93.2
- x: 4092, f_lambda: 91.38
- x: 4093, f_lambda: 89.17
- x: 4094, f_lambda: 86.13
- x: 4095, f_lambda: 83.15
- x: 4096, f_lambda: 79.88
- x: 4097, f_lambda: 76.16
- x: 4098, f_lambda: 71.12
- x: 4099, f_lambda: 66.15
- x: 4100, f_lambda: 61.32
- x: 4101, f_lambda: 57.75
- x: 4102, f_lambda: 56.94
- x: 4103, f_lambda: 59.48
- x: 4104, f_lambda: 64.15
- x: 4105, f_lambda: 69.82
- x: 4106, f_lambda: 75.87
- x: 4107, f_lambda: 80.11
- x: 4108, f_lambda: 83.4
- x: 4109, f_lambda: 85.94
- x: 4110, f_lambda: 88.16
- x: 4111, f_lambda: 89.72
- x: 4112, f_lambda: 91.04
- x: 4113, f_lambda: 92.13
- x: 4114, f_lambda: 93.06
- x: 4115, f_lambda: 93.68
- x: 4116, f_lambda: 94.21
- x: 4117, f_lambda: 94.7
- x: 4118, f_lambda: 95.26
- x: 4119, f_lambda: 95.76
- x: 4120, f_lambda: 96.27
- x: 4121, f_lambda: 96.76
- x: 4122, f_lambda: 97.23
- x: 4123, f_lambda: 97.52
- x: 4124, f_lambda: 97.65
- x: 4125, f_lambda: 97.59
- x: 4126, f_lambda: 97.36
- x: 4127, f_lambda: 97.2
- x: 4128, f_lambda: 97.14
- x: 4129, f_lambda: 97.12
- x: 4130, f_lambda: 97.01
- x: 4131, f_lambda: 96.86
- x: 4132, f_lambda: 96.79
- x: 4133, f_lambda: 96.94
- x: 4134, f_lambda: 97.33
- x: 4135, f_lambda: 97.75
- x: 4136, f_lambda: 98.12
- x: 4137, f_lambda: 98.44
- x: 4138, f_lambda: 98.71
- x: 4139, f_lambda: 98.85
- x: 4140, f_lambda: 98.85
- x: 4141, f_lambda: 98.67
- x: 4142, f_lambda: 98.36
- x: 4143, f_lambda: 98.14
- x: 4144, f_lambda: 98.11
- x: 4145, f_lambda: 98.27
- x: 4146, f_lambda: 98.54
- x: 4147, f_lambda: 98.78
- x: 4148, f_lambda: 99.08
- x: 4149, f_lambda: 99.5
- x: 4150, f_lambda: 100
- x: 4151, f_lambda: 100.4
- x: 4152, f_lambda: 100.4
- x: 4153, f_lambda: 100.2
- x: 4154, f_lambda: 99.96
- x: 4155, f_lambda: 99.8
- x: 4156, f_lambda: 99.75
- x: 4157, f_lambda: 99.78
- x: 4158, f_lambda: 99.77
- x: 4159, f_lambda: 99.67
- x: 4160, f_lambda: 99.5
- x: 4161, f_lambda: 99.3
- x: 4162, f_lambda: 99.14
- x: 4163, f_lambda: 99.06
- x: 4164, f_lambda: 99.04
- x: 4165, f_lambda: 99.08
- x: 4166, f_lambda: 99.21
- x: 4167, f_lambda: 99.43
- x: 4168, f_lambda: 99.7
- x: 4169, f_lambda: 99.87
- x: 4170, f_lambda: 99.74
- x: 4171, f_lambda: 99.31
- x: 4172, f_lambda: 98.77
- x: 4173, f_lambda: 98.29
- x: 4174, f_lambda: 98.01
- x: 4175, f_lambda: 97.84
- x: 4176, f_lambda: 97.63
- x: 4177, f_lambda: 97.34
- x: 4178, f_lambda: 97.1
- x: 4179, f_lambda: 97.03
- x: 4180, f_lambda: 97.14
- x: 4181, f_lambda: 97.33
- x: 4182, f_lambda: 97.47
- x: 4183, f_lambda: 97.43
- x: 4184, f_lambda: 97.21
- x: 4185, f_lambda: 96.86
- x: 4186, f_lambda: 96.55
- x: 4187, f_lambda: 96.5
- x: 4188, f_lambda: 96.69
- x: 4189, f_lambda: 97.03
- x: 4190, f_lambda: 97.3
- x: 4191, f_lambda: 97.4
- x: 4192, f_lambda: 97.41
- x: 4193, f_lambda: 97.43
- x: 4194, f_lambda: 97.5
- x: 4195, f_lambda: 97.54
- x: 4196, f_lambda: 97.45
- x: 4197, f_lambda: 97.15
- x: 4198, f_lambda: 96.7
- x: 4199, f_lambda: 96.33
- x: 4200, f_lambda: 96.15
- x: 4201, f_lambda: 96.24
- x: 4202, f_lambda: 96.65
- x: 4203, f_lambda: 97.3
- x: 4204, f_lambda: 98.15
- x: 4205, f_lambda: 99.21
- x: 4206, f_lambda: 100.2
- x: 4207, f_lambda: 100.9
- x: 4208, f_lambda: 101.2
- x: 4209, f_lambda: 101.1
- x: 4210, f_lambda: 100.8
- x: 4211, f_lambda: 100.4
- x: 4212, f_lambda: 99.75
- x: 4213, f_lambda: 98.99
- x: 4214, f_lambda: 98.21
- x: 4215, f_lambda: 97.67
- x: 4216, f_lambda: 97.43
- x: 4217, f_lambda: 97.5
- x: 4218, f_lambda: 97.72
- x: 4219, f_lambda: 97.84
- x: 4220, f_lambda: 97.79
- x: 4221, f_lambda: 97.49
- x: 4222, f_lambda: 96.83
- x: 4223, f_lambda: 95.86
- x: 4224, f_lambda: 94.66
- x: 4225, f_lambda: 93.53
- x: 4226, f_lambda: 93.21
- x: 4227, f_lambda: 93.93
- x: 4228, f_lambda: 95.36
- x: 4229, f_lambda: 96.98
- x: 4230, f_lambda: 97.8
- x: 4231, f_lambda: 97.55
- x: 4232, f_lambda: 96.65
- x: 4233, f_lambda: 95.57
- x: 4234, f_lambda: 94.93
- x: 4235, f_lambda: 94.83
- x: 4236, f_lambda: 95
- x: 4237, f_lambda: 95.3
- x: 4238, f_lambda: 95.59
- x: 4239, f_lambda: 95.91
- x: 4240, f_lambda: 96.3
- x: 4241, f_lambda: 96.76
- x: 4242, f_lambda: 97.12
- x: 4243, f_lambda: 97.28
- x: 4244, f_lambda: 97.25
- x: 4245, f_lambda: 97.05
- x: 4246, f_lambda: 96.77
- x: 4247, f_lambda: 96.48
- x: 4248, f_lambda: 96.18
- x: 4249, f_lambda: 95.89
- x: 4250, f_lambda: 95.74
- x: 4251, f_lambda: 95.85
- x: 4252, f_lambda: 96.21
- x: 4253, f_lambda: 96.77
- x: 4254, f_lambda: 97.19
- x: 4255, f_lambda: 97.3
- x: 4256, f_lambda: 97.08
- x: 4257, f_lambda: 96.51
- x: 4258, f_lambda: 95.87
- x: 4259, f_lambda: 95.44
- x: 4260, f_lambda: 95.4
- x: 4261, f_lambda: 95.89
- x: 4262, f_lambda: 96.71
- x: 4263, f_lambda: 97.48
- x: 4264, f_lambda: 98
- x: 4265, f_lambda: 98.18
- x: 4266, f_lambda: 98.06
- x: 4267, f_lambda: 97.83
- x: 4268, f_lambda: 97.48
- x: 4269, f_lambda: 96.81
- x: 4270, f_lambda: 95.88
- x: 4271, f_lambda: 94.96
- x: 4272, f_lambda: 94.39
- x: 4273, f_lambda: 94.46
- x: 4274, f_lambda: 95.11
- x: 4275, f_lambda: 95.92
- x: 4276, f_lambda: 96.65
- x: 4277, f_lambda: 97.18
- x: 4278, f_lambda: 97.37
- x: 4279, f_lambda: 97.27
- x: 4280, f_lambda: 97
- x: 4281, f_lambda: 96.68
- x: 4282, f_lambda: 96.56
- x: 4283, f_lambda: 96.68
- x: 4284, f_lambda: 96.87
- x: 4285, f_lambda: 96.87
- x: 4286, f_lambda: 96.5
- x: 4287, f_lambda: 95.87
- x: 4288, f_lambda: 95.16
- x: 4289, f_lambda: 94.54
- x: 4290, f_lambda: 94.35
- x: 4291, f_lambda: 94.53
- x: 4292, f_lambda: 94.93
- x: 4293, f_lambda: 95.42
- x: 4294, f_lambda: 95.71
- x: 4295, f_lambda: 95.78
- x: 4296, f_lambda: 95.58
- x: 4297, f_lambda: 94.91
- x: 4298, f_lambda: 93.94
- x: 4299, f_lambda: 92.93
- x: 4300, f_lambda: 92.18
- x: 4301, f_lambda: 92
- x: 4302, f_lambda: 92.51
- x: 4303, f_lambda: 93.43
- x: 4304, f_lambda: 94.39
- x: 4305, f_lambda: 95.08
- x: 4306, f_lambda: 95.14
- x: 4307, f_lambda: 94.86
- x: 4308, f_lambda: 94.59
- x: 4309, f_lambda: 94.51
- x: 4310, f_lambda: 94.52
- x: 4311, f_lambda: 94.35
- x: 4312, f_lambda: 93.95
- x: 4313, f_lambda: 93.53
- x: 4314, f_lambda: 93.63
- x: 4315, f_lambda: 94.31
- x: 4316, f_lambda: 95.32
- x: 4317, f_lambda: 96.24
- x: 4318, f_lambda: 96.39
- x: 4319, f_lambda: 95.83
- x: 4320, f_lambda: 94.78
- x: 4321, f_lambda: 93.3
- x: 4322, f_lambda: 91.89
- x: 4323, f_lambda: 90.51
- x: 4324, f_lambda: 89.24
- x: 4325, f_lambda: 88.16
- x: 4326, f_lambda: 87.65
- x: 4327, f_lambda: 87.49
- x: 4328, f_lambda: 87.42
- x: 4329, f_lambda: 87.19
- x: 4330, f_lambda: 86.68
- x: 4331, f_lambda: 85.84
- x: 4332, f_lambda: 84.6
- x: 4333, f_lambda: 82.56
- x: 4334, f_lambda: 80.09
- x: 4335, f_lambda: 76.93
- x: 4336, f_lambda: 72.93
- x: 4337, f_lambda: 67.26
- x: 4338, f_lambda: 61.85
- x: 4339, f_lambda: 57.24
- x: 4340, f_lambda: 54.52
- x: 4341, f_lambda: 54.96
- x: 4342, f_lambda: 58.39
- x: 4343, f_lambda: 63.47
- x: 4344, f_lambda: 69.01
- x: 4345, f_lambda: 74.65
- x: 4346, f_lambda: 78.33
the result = -0.106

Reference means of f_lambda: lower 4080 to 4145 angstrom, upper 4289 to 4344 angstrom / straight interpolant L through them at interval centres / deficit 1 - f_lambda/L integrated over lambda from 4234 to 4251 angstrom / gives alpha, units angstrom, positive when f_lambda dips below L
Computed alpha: -1.49 angstrom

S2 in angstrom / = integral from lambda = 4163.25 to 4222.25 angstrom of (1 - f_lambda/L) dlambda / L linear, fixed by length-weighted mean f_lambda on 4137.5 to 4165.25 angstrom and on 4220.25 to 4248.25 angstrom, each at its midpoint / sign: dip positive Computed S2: -0.3 angstrom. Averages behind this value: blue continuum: 99.2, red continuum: 96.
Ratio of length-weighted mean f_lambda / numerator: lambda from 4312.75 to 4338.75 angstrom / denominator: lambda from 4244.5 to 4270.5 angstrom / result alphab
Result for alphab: 0.90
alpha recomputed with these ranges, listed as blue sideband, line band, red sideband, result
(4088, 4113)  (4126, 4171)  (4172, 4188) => -4.31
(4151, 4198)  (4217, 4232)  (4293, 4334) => -0.02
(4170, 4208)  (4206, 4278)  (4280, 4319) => -0.38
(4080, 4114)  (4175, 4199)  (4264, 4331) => -2.28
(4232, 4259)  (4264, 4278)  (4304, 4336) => -0.32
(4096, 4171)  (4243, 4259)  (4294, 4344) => -1.39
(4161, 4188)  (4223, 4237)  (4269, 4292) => 0.23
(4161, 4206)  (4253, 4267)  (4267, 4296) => -0.07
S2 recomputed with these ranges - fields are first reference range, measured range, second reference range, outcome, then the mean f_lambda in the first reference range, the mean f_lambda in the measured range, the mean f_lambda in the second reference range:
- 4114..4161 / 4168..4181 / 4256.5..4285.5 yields -0.1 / 98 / 98.2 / 96.5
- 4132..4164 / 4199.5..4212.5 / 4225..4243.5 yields -0.3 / 99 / 99.1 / 95.8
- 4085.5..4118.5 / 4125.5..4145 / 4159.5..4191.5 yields -1.7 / 83.2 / 97.8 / 98.1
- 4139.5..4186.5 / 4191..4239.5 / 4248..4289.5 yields 0.2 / 98.7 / 97.2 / 96.4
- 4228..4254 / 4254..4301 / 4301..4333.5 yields -0.9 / 96.3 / 96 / 91.9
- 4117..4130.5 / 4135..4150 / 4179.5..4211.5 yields -0.2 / 96.8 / 98.6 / 97.8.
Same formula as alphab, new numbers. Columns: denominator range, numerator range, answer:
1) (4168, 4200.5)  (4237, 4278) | 0.99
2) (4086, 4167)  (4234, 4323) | 1.04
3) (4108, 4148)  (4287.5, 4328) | 0.97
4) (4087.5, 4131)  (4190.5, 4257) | 1.12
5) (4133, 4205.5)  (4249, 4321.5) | 0.97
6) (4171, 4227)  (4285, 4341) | 0.92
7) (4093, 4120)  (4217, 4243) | 1.19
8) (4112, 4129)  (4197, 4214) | 1.03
